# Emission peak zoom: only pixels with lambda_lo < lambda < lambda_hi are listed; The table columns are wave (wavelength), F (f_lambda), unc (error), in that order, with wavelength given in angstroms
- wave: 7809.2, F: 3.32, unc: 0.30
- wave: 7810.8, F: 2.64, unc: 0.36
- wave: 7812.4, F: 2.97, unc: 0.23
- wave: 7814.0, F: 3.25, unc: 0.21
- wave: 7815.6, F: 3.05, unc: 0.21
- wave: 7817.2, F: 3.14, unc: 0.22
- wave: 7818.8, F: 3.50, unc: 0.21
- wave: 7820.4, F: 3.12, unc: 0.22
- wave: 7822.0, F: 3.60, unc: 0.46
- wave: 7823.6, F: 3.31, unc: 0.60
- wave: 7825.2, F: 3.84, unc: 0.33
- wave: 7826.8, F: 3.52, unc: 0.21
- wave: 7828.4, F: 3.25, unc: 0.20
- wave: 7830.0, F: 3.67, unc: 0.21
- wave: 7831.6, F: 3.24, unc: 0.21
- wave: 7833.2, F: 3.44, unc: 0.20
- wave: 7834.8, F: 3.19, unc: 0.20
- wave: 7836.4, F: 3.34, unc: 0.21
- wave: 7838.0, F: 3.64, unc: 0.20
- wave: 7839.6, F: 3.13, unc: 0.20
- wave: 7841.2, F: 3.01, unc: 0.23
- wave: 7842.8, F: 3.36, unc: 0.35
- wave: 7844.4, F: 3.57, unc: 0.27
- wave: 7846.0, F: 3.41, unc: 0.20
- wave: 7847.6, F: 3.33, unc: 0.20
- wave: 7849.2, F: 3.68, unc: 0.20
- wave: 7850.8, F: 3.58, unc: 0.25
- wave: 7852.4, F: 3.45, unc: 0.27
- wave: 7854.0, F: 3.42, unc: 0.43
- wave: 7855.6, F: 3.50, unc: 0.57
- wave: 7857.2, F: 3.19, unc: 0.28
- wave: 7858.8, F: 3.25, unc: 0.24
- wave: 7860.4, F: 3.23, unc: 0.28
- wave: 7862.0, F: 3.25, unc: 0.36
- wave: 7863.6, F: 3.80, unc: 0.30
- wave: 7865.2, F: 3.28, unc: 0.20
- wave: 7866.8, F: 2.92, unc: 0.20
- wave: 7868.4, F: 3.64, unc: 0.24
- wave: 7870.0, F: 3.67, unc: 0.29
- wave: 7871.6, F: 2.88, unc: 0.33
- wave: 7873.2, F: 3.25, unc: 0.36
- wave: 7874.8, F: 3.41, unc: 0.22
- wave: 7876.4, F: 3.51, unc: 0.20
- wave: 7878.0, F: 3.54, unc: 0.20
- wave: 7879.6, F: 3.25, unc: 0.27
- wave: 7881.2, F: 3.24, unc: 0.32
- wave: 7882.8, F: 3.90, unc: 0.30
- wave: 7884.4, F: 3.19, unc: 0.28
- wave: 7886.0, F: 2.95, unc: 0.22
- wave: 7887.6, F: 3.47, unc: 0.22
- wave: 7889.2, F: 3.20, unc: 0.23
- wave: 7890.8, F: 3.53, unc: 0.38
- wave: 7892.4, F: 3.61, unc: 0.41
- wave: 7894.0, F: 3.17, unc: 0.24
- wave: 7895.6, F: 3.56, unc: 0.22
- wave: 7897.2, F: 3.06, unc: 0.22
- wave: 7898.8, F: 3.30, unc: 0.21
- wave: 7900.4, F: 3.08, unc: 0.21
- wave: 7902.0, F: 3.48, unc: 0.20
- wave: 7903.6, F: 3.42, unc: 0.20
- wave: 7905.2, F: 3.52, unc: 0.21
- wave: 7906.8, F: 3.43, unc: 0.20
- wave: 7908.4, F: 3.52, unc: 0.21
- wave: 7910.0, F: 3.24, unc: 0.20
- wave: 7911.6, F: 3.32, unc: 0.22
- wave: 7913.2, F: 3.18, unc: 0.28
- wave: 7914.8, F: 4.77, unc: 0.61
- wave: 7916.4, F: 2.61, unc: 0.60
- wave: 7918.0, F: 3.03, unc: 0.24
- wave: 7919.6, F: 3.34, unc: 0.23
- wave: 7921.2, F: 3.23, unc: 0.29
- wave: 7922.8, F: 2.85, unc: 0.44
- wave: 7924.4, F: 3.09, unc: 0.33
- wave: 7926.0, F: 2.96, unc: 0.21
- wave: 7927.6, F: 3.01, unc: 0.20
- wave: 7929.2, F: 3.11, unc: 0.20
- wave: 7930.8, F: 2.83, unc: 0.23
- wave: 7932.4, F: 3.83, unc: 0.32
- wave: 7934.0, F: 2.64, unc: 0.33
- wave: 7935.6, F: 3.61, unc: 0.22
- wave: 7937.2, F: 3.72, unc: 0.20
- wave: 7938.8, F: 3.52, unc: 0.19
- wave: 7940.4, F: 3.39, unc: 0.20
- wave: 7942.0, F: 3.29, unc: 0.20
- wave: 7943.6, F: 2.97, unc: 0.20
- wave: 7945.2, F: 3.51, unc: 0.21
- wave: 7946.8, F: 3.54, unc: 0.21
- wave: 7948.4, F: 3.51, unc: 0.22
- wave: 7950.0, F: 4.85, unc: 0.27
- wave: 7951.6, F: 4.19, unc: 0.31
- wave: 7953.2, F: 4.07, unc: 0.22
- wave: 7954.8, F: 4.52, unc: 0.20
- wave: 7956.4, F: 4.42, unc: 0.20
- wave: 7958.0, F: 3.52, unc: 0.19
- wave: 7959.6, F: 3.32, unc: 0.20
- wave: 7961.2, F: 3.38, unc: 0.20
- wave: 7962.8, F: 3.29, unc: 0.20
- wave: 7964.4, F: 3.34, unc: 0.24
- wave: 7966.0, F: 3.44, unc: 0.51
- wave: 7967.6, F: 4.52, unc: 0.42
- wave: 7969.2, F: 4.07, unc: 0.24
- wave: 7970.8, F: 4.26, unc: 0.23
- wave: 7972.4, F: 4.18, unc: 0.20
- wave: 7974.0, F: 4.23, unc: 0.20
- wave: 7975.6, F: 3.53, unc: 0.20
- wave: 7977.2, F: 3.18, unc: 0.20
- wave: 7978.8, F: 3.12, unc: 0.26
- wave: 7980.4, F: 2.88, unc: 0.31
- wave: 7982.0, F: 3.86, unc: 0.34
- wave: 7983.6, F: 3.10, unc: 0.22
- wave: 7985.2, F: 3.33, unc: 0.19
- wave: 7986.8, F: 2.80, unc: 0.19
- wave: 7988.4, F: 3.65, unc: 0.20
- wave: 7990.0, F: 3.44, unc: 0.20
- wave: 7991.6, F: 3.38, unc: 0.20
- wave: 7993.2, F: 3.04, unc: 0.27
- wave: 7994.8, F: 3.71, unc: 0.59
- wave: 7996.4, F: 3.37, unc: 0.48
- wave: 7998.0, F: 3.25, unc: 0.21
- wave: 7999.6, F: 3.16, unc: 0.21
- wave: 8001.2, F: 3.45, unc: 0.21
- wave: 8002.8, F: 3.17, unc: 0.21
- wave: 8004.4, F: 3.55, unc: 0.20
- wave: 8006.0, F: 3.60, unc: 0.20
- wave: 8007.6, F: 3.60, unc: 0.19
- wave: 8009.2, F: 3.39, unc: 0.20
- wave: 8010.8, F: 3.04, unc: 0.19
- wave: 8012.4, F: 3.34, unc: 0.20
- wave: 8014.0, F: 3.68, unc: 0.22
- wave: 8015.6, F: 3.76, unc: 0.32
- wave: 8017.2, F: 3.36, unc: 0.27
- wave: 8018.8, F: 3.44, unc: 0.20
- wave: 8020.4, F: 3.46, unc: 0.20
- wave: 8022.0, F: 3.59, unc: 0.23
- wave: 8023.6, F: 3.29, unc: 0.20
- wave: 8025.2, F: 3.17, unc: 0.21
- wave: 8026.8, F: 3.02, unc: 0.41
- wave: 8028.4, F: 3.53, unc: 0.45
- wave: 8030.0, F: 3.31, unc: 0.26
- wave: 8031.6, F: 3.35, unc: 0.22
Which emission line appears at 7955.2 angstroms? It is [S II]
